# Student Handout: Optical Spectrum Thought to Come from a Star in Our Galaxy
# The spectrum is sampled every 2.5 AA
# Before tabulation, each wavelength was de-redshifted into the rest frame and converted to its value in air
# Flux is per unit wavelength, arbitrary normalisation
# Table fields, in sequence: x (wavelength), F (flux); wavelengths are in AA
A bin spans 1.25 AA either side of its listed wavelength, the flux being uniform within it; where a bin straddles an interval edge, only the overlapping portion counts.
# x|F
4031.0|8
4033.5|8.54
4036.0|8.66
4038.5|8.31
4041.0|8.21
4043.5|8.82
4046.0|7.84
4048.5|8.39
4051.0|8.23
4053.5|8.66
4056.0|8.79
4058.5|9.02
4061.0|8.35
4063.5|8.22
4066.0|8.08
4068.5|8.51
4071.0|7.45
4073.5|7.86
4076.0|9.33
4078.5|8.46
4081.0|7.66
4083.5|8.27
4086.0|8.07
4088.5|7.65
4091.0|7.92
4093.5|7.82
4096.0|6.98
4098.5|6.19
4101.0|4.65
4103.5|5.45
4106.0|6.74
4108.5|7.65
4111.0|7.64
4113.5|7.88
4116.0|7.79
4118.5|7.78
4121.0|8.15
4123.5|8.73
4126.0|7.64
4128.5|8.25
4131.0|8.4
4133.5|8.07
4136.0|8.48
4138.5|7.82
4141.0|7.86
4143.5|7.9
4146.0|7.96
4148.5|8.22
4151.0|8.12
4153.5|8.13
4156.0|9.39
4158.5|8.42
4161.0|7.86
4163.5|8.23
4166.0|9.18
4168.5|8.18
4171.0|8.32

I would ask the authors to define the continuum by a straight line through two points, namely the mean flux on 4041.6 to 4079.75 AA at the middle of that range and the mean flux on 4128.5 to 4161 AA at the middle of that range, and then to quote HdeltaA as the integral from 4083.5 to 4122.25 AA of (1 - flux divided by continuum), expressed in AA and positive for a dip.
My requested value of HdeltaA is 4.9 AA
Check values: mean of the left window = 8.4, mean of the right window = 8.22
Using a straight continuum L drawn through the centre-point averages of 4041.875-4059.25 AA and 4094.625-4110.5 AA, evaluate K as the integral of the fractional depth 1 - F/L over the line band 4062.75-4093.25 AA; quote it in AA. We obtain -3.1 AA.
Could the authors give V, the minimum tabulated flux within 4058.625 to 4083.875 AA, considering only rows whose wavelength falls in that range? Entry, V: 7.45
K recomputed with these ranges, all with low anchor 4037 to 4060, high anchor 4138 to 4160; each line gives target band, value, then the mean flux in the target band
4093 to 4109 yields 3.75 AA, 6.38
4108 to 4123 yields 0.78 AA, 7.87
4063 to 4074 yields 0.52 AA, 8.02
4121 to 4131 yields 0.06 AA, 8.22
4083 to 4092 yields 0.45 AA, 7.95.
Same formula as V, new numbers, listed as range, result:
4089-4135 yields 4.65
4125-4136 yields 7.64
